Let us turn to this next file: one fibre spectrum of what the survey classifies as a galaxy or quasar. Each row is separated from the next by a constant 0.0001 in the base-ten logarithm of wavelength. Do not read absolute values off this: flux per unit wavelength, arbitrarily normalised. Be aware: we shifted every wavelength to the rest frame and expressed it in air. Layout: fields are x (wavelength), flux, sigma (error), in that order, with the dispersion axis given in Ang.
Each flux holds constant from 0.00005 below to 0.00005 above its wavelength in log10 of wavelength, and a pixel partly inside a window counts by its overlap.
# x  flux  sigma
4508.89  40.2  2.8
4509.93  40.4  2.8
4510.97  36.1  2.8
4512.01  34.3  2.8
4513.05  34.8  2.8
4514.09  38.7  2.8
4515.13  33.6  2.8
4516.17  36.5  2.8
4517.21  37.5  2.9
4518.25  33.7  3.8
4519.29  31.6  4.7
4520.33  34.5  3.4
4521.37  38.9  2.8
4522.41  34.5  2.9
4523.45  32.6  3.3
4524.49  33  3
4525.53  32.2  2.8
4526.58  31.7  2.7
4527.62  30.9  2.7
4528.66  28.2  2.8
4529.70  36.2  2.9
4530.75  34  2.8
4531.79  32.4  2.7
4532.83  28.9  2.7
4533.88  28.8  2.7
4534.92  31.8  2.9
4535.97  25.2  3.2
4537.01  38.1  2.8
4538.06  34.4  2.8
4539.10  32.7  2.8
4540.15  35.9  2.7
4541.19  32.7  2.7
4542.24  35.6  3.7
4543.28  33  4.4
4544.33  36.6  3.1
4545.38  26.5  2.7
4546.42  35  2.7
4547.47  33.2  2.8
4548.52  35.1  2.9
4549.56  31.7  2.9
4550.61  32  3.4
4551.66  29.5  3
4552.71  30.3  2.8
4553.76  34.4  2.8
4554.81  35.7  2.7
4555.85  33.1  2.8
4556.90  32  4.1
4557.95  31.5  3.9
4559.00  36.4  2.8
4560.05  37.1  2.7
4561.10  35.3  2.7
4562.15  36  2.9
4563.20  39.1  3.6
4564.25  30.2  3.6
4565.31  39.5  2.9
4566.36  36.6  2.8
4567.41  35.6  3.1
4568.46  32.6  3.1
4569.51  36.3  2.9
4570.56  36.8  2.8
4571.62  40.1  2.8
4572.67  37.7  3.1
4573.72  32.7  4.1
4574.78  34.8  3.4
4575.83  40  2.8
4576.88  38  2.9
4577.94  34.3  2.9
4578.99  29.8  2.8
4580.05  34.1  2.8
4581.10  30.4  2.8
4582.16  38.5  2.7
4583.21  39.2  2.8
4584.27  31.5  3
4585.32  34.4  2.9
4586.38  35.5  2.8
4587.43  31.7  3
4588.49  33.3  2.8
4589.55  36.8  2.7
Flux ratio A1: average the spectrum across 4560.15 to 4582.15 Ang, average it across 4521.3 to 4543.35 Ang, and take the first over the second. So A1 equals 1.09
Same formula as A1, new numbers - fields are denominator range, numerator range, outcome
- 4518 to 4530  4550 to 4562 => 1.01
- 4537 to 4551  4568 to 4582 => 1.05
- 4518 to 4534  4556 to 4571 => 1.08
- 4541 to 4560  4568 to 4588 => 1.06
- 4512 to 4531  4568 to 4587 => 1.04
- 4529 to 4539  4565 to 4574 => 1.14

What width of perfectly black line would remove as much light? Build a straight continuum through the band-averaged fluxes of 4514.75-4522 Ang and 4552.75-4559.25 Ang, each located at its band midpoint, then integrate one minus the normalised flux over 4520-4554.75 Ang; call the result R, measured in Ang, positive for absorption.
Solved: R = 1.6 Ang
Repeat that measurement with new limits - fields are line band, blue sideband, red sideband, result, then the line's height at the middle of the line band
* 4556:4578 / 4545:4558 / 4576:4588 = -1.55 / 33.5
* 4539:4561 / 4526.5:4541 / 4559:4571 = 0.46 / 34.1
